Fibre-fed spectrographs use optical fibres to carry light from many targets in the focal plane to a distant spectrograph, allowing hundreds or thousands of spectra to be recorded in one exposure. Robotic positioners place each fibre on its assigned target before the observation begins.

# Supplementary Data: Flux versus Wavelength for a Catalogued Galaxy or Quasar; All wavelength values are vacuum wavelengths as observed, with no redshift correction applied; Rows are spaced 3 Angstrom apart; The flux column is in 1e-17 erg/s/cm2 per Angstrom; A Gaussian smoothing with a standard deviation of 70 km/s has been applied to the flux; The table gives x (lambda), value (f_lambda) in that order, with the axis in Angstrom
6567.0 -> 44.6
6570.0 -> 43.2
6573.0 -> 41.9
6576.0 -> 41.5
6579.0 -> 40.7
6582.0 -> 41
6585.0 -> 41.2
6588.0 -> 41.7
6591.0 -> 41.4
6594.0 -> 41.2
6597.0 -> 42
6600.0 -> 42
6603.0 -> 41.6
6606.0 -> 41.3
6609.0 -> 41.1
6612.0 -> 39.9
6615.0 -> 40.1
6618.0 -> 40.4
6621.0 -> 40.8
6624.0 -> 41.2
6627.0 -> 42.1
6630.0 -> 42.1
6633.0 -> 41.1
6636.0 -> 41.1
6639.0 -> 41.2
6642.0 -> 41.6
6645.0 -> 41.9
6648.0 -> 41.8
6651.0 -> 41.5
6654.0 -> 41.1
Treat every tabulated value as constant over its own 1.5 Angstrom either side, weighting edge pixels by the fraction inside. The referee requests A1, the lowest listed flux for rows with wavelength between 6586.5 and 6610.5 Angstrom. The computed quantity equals 41.1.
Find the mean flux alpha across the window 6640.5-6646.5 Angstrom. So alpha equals 41.8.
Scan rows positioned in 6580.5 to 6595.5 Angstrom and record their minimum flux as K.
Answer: 41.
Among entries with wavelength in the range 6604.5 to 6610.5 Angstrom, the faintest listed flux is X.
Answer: 41.1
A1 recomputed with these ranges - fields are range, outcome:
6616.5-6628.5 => 40.4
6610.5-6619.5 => 39.9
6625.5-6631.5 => 42.1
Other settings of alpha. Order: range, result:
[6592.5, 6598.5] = 41.6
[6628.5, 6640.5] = 41.4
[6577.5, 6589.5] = 41.2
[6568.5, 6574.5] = 42.6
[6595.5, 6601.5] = 42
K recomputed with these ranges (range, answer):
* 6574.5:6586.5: 40.7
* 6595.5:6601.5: 42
